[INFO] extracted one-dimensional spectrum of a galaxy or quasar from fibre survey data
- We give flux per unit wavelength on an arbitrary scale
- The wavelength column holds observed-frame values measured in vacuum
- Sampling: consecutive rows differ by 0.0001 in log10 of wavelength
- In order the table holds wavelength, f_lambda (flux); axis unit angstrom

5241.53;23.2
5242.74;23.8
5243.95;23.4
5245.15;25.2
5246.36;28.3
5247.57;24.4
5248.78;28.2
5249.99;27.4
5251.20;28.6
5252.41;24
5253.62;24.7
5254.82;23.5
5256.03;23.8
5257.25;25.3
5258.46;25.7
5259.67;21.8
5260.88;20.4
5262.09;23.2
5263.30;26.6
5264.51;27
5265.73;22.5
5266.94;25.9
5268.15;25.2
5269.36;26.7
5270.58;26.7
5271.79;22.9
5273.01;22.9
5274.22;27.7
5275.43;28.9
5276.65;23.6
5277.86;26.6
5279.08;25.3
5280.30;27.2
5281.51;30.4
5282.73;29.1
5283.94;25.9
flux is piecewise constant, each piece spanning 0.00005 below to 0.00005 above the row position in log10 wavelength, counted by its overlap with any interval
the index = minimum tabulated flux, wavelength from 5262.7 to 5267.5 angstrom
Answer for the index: 22.5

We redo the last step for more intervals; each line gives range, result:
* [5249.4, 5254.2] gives 24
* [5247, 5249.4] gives 24.4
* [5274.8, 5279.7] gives 23.6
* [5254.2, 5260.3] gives 21.8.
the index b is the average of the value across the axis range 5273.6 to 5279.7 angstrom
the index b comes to 26.4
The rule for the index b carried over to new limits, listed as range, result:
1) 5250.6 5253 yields 26.3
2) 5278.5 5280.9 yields 26.2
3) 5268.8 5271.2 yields 26.6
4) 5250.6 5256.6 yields 25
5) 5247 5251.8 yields 27.1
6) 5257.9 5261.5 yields 22.6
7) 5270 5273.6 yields 24.1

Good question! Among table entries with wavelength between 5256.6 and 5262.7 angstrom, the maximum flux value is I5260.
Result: 25.7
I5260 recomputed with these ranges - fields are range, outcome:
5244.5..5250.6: 28.3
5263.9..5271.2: 27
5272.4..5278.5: 28.9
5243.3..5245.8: 25.2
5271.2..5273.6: 22.9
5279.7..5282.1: 30.4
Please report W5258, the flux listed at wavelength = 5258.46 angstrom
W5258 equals 25.7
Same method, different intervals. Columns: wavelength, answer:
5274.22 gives 27.7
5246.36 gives 28.3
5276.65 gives 23.6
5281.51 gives 30.4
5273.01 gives 22.9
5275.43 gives 28.9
